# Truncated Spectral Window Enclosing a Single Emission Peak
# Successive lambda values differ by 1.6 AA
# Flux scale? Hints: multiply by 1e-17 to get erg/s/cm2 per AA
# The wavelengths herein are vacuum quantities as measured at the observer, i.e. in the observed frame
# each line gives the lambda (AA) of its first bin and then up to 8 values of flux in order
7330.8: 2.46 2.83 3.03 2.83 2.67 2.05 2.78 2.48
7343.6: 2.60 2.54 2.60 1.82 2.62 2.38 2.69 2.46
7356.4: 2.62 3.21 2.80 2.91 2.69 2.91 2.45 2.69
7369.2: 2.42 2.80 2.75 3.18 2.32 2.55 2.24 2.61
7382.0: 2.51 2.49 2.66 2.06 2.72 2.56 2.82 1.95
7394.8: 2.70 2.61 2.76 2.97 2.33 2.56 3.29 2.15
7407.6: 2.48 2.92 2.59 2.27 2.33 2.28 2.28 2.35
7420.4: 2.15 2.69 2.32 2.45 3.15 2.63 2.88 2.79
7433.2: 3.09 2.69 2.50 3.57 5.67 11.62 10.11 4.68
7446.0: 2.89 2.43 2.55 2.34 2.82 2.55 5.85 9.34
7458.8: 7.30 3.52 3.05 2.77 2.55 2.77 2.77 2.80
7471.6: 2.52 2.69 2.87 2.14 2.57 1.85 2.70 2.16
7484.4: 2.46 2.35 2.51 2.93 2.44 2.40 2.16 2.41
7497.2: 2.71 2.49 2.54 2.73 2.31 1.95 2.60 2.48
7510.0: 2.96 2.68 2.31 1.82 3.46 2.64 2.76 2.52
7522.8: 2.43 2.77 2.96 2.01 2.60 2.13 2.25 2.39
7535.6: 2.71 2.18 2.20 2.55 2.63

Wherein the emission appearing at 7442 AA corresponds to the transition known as [S II]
